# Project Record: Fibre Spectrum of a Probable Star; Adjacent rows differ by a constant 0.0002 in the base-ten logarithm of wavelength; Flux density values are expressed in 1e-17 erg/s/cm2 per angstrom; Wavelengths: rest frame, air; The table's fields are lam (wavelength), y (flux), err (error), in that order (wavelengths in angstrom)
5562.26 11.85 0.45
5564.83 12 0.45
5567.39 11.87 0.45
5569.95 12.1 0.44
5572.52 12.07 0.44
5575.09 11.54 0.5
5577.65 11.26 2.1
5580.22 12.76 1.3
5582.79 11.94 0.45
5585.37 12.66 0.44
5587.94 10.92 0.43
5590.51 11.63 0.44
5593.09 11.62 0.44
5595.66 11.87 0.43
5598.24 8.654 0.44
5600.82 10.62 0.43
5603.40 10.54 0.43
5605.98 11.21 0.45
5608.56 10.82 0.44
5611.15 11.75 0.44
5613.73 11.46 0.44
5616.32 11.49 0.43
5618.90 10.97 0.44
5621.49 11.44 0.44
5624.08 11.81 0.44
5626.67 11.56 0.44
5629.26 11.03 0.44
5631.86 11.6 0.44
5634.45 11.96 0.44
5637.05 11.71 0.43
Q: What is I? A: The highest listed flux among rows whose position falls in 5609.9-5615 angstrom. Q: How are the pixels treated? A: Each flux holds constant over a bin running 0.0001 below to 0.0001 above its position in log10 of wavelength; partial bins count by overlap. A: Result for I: 11.75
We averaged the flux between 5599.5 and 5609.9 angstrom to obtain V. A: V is 10.8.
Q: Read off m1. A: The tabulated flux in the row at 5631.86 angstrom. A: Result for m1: 11.6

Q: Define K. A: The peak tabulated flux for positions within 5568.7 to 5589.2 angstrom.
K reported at 12.76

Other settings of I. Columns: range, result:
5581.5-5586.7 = 12.66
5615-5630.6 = 11.81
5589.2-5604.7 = 11.87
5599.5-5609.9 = 11.21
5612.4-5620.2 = 11.49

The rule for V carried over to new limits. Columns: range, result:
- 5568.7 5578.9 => 11.7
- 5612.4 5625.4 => 11.4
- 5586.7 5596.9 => 11.5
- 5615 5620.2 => 11.2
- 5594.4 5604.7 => 10.4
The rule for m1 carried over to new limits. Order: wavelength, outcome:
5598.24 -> 8.654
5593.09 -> 11.62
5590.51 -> 11.63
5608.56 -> 10.82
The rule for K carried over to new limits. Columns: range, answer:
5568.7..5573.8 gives 12.1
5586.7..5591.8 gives 11.63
